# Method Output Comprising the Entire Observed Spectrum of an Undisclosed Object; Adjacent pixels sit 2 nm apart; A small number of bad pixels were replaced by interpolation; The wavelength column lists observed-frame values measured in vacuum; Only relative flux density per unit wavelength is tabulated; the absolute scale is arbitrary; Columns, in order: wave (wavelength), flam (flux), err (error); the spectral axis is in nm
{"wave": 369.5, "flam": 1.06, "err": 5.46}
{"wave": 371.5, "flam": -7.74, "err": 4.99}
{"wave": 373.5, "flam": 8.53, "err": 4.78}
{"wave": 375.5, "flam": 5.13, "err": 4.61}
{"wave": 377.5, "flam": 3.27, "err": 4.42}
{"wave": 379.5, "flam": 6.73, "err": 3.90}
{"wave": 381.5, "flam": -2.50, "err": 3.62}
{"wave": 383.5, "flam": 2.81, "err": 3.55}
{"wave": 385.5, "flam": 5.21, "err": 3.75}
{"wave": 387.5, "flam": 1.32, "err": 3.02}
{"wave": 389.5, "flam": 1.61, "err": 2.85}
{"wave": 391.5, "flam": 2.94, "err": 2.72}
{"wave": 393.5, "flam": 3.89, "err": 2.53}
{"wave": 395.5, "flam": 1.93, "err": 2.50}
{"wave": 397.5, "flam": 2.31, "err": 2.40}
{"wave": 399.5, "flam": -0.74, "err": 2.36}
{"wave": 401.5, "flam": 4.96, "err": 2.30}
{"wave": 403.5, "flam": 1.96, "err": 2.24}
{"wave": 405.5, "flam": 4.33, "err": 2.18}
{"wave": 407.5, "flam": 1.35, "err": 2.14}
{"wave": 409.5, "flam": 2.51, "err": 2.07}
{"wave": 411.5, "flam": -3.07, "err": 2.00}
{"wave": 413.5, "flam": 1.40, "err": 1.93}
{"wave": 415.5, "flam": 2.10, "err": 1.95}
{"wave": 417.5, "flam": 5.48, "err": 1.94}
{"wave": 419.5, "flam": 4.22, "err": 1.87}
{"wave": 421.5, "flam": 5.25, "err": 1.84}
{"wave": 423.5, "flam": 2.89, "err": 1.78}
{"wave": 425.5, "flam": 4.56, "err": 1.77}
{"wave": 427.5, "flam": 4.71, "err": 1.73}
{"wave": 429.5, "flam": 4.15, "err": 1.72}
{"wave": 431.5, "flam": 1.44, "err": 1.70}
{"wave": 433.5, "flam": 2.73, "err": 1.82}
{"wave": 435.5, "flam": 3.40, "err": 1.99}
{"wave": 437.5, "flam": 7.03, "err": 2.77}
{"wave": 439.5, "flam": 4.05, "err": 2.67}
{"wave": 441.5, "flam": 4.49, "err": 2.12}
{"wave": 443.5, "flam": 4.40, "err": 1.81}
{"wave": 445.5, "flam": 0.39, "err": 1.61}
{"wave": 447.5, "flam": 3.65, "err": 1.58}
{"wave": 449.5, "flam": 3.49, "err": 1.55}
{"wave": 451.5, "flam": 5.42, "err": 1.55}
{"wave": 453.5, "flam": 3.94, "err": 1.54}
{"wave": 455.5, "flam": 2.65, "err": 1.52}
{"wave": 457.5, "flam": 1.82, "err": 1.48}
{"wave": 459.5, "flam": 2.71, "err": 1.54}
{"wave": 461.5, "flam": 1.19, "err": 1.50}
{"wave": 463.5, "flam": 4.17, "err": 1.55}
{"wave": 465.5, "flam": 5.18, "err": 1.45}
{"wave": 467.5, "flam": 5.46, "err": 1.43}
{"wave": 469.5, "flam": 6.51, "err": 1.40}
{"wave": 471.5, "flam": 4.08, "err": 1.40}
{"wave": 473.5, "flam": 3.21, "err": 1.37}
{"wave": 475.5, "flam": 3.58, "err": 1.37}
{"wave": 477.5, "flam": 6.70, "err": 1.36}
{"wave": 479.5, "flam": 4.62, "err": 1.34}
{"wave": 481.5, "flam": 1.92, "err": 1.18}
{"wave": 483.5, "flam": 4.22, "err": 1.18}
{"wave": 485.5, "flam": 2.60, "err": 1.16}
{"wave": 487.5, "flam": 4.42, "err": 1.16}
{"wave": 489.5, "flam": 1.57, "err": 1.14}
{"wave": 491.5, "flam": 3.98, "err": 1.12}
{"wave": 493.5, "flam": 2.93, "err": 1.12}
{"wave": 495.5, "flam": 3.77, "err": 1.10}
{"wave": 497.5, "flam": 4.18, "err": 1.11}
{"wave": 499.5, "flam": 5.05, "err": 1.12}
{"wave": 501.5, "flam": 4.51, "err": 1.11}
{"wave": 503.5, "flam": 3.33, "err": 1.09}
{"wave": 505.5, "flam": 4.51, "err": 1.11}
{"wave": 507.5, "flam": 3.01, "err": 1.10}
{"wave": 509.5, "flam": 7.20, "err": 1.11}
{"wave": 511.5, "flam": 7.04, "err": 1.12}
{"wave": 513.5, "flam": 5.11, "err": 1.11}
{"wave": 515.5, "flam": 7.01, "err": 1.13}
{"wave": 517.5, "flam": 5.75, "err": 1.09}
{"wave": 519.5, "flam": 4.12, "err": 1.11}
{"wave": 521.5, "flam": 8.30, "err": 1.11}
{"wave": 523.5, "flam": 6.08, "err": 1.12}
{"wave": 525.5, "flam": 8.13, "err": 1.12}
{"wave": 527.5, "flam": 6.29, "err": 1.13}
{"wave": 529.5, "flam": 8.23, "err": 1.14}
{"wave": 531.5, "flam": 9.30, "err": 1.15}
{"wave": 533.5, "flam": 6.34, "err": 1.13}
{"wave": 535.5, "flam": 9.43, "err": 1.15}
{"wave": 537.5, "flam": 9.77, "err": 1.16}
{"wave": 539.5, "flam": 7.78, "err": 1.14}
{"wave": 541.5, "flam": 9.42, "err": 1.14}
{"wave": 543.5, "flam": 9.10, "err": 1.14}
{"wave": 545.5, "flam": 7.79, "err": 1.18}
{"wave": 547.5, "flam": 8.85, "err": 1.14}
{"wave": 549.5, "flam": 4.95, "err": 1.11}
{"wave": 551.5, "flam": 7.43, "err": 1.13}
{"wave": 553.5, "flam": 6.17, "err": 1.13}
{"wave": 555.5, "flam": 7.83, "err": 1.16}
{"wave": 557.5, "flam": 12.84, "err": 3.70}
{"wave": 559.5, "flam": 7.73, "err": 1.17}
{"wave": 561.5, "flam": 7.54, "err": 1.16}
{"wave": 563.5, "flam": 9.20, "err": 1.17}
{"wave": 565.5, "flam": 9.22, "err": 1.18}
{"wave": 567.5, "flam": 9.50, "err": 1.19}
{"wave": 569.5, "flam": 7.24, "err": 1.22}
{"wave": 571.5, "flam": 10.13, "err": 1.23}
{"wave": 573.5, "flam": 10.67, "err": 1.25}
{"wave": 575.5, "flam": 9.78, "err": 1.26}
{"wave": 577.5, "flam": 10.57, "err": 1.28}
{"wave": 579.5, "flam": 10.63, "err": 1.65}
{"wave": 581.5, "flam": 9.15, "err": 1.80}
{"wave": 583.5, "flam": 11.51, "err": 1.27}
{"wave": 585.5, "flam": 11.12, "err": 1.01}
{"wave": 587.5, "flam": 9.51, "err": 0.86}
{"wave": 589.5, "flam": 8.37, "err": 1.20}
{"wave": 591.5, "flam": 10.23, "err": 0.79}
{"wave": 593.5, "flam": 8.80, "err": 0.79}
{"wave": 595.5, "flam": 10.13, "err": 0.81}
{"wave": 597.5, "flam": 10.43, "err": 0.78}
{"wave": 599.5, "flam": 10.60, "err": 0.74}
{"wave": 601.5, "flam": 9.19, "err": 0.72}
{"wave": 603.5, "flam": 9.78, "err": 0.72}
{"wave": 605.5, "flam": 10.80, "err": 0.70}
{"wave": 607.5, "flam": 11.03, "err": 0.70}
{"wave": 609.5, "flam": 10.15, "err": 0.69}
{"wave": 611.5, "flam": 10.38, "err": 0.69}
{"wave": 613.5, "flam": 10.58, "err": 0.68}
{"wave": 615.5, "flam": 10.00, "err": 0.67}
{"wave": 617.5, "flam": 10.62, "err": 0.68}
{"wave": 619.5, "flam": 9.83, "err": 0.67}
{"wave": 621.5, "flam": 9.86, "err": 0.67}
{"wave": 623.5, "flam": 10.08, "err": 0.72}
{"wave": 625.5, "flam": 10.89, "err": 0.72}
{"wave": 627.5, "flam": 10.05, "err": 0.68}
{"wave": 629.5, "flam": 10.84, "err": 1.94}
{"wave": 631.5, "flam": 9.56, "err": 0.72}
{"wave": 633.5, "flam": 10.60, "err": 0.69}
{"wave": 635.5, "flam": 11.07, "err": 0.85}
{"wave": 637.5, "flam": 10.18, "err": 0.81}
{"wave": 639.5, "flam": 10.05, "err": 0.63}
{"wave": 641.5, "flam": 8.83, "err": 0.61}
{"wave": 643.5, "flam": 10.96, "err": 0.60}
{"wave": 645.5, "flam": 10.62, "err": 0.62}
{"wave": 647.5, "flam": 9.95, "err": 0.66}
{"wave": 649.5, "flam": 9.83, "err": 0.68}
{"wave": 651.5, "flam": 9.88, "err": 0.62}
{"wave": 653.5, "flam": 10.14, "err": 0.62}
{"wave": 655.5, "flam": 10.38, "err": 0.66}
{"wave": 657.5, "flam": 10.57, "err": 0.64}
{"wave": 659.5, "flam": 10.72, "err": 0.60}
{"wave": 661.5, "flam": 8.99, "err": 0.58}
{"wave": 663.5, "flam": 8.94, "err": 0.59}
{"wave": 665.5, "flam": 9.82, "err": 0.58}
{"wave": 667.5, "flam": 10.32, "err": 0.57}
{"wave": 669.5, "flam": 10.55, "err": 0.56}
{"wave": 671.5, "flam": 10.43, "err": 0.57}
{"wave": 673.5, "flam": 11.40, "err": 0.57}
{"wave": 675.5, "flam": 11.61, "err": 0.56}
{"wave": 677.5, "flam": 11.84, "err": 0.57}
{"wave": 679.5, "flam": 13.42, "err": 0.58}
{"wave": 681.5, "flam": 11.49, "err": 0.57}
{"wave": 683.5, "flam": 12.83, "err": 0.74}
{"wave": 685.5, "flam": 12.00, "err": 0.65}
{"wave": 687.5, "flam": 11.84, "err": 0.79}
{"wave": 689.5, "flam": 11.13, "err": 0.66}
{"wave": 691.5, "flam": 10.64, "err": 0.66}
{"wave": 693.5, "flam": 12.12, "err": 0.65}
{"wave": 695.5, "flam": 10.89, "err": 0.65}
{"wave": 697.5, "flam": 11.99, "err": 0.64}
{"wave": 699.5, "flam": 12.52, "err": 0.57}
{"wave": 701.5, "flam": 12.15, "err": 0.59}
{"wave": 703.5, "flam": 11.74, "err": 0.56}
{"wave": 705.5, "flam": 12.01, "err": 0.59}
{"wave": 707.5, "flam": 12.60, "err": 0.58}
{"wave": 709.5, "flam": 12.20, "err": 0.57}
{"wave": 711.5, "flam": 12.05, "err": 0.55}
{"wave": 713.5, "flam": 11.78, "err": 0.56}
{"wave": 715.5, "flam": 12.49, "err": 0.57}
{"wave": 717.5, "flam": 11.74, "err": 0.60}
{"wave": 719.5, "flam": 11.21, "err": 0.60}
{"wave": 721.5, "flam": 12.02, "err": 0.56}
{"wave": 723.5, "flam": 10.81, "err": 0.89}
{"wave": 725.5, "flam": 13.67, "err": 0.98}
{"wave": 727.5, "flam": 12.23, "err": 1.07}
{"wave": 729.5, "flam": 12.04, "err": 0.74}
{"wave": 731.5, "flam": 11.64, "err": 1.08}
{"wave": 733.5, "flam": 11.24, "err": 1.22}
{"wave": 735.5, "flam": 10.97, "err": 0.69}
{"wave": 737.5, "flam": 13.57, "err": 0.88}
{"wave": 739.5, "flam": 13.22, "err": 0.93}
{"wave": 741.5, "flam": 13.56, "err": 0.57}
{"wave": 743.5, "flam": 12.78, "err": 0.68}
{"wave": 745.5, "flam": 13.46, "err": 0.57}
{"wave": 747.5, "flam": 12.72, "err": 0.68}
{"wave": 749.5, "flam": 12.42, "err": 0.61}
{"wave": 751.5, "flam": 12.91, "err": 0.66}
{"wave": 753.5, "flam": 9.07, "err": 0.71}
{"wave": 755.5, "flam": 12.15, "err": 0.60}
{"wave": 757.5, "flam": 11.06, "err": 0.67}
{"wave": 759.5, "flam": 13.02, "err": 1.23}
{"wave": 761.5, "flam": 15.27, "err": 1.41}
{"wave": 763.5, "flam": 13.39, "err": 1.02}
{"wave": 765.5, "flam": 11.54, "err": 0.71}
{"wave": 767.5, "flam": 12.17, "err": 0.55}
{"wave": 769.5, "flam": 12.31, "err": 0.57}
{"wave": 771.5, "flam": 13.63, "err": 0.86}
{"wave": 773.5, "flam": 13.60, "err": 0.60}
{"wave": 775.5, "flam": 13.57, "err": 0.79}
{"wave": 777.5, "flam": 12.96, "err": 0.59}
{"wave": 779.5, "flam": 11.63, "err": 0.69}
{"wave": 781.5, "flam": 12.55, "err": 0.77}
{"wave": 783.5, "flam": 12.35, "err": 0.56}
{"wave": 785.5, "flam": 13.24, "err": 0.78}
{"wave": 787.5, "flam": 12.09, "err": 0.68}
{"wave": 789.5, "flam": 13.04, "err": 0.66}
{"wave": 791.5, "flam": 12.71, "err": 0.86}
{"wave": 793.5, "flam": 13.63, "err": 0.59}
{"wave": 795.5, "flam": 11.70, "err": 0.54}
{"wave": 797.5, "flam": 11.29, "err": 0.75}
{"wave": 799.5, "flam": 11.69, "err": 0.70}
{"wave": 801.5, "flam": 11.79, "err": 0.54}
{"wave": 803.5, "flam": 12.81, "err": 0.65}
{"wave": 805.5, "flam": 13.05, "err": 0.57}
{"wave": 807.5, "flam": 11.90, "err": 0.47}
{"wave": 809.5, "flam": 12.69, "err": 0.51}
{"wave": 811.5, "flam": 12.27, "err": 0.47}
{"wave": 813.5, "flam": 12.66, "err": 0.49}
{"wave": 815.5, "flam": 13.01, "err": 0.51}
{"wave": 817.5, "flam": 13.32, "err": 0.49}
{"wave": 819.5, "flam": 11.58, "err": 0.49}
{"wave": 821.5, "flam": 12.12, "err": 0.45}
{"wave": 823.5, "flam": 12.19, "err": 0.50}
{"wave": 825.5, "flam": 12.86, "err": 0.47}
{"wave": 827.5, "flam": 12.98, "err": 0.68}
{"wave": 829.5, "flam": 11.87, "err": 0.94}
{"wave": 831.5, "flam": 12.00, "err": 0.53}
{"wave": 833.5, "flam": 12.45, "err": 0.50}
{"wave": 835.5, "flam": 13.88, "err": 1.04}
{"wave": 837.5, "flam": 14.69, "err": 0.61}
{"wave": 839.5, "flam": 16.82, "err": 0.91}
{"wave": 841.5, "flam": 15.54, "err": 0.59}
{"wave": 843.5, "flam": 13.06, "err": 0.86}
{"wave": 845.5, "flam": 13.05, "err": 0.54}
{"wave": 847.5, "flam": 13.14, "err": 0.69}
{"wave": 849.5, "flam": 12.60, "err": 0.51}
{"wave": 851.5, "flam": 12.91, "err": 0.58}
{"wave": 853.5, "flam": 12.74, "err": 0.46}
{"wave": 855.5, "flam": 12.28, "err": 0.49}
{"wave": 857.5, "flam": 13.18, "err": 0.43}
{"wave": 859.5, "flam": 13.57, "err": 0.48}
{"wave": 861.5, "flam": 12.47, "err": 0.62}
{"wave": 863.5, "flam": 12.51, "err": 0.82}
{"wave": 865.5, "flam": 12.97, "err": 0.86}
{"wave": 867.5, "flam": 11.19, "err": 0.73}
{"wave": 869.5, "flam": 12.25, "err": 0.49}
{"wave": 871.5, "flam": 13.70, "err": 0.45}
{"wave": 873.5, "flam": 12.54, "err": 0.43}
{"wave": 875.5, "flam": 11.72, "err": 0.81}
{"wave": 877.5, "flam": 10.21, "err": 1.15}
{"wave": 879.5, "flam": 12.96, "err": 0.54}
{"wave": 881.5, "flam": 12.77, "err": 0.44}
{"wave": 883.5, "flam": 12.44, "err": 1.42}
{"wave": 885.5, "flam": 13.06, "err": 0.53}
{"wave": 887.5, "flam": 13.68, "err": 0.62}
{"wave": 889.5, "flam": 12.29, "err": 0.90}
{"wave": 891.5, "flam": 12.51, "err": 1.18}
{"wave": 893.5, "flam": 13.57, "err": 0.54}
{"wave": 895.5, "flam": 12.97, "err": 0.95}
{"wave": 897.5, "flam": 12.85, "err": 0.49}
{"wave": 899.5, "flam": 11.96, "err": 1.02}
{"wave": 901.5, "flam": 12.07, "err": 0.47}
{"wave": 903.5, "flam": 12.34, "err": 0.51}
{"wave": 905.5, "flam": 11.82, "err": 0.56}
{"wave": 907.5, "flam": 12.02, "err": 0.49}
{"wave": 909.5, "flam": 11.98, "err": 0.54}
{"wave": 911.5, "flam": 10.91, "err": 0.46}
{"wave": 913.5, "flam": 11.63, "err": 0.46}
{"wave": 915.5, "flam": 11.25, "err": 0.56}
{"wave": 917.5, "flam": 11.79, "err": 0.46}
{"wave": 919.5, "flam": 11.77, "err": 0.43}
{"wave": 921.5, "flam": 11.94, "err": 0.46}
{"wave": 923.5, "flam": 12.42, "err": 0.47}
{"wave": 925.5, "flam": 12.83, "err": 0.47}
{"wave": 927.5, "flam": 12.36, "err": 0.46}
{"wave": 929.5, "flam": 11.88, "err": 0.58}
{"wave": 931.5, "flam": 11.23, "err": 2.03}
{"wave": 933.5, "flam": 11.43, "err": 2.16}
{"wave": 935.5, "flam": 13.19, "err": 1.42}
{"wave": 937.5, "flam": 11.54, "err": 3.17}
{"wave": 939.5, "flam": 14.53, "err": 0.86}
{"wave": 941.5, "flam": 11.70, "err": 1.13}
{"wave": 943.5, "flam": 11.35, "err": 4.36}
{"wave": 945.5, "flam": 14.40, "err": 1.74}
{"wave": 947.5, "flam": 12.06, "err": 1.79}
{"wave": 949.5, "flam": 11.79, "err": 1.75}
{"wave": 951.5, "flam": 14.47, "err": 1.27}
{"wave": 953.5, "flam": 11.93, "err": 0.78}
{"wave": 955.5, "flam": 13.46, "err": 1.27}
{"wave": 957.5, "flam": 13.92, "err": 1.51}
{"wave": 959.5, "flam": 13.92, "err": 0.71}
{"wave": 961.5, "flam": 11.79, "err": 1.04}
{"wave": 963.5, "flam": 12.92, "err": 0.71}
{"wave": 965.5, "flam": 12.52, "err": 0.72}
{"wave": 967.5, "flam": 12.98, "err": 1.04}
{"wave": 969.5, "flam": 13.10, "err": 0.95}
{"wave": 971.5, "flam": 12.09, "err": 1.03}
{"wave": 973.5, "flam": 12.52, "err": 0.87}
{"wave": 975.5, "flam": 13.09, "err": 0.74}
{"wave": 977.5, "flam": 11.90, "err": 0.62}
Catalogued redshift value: 0.278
